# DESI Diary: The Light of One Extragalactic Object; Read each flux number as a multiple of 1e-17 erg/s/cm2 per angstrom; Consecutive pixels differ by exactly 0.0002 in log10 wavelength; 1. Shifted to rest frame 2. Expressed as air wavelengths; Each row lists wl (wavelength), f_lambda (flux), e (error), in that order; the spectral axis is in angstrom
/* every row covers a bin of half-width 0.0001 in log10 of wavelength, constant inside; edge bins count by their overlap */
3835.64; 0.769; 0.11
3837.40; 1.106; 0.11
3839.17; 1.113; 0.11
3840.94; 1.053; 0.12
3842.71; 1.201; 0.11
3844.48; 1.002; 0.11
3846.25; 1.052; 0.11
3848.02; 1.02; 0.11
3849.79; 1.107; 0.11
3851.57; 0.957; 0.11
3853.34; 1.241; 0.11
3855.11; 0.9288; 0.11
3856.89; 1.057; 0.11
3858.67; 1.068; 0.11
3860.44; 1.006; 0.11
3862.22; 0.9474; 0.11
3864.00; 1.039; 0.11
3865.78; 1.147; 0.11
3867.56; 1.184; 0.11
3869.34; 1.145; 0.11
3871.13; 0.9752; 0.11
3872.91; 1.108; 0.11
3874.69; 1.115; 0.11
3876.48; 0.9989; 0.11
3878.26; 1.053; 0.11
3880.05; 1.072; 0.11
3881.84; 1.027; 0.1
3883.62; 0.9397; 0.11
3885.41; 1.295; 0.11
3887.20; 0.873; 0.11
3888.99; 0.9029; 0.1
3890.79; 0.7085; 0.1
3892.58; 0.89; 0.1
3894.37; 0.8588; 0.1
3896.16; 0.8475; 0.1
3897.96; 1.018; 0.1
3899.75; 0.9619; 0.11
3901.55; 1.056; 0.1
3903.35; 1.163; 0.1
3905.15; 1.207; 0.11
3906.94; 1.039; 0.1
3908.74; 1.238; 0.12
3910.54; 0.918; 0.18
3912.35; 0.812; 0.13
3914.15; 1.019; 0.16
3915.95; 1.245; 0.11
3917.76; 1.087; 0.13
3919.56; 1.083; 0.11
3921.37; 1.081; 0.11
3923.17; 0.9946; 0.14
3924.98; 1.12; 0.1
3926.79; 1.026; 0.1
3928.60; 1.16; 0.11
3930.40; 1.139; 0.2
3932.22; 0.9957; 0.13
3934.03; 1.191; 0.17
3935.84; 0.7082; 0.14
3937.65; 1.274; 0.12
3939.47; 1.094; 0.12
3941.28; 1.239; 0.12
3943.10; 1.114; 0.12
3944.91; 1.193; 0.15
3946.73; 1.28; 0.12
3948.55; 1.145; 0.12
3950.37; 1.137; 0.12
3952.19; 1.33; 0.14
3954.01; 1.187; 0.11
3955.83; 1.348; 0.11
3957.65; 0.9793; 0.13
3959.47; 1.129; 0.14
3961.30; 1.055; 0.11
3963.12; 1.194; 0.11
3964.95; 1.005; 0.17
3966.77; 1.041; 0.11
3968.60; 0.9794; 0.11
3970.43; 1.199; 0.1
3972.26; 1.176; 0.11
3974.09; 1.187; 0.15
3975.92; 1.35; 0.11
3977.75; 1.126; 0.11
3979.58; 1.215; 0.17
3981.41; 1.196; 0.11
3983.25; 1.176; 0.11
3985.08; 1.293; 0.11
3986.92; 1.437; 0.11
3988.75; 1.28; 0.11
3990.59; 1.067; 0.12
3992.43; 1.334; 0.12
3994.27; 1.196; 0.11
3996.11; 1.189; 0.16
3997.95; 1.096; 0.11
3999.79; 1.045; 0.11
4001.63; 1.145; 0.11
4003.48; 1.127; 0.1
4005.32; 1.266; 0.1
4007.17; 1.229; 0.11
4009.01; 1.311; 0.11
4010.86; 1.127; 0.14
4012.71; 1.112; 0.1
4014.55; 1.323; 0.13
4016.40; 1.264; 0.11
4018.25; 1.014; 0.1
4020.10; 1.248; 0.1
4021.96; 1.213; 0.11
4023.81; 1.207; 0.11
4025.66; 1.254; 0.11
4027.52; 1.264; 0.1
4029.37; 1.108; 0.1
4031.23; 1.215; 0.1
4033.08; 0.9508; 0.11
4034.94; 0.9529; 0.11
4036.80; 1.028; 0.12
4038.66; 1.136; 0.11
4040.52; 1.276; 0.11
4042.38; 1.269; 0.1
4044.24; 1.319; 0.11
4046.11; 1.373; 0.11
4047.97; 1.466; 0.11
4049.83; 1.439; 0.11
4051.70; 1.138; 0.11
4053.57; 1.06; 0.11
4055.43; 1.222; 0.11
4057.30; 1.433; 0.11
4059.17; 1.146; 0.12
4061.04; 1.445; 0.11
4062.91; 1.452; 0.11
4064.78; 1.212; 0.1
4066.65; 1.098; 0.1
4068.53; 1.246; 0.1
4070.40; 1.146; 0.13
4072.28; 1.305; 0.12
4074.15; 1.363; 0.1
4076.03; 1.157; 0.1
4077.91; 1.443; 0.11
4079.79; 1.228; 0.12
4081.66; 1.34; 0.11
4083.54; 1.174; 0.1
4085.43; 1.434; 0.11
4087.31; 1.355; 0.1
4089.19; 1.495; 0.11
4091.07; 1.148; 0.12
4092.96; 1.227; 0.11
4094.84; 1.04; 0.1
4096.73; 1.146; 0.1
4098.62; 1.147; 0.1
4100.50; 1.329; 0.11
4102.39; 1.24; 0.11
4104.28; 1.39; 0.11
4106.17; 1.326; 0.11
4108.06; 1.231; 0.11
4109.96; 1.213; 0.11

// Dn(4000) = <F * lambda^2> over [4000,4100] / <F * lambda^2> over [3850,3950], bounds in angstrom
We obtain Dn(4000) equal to 1.3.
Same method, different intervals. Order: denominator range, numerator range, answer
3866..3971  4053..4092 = 1.29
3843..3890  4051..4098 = 1.33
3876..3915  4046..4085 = 1.40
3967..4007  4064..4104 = 1.10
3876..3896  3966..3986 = 1.28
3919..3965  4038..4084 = 1.20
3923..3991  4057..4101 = 1.17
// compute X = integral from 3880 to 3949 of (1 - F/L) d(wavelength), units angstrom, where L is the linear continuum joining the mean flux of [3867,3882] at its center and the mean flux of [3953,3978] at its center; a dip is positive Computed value 3.3 angstrom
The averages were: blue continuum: 1.07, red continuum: 1.14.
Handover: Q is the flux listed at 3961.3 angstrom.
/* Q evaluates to 1.055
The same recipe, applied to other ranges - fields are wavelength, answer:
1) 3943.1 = 1.114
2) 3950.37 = 1.137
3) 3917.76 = 1.087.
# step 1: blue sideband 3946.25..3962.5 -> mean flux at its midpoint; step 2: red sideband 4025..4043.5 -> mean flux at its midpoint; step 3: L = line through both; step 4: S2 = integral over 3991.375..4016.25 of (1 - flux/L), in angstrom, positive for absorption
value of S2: -0.8 angstrom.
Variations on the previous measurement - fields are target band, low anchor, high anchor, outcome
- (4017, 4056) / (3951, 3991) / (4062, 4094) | 1.4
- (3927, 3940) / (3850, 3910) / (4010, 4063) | 0.2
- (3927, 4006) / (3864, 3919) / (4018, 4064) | -2.2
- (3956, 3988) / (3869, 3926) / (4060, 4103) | -1.2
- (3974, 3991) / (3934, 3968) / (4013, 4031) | -1.0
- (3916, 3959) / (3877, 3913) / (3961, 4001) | -1.7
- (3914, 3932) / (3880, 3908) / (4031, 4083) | -1.0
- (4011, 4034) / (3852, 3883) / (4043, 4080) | 1.1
